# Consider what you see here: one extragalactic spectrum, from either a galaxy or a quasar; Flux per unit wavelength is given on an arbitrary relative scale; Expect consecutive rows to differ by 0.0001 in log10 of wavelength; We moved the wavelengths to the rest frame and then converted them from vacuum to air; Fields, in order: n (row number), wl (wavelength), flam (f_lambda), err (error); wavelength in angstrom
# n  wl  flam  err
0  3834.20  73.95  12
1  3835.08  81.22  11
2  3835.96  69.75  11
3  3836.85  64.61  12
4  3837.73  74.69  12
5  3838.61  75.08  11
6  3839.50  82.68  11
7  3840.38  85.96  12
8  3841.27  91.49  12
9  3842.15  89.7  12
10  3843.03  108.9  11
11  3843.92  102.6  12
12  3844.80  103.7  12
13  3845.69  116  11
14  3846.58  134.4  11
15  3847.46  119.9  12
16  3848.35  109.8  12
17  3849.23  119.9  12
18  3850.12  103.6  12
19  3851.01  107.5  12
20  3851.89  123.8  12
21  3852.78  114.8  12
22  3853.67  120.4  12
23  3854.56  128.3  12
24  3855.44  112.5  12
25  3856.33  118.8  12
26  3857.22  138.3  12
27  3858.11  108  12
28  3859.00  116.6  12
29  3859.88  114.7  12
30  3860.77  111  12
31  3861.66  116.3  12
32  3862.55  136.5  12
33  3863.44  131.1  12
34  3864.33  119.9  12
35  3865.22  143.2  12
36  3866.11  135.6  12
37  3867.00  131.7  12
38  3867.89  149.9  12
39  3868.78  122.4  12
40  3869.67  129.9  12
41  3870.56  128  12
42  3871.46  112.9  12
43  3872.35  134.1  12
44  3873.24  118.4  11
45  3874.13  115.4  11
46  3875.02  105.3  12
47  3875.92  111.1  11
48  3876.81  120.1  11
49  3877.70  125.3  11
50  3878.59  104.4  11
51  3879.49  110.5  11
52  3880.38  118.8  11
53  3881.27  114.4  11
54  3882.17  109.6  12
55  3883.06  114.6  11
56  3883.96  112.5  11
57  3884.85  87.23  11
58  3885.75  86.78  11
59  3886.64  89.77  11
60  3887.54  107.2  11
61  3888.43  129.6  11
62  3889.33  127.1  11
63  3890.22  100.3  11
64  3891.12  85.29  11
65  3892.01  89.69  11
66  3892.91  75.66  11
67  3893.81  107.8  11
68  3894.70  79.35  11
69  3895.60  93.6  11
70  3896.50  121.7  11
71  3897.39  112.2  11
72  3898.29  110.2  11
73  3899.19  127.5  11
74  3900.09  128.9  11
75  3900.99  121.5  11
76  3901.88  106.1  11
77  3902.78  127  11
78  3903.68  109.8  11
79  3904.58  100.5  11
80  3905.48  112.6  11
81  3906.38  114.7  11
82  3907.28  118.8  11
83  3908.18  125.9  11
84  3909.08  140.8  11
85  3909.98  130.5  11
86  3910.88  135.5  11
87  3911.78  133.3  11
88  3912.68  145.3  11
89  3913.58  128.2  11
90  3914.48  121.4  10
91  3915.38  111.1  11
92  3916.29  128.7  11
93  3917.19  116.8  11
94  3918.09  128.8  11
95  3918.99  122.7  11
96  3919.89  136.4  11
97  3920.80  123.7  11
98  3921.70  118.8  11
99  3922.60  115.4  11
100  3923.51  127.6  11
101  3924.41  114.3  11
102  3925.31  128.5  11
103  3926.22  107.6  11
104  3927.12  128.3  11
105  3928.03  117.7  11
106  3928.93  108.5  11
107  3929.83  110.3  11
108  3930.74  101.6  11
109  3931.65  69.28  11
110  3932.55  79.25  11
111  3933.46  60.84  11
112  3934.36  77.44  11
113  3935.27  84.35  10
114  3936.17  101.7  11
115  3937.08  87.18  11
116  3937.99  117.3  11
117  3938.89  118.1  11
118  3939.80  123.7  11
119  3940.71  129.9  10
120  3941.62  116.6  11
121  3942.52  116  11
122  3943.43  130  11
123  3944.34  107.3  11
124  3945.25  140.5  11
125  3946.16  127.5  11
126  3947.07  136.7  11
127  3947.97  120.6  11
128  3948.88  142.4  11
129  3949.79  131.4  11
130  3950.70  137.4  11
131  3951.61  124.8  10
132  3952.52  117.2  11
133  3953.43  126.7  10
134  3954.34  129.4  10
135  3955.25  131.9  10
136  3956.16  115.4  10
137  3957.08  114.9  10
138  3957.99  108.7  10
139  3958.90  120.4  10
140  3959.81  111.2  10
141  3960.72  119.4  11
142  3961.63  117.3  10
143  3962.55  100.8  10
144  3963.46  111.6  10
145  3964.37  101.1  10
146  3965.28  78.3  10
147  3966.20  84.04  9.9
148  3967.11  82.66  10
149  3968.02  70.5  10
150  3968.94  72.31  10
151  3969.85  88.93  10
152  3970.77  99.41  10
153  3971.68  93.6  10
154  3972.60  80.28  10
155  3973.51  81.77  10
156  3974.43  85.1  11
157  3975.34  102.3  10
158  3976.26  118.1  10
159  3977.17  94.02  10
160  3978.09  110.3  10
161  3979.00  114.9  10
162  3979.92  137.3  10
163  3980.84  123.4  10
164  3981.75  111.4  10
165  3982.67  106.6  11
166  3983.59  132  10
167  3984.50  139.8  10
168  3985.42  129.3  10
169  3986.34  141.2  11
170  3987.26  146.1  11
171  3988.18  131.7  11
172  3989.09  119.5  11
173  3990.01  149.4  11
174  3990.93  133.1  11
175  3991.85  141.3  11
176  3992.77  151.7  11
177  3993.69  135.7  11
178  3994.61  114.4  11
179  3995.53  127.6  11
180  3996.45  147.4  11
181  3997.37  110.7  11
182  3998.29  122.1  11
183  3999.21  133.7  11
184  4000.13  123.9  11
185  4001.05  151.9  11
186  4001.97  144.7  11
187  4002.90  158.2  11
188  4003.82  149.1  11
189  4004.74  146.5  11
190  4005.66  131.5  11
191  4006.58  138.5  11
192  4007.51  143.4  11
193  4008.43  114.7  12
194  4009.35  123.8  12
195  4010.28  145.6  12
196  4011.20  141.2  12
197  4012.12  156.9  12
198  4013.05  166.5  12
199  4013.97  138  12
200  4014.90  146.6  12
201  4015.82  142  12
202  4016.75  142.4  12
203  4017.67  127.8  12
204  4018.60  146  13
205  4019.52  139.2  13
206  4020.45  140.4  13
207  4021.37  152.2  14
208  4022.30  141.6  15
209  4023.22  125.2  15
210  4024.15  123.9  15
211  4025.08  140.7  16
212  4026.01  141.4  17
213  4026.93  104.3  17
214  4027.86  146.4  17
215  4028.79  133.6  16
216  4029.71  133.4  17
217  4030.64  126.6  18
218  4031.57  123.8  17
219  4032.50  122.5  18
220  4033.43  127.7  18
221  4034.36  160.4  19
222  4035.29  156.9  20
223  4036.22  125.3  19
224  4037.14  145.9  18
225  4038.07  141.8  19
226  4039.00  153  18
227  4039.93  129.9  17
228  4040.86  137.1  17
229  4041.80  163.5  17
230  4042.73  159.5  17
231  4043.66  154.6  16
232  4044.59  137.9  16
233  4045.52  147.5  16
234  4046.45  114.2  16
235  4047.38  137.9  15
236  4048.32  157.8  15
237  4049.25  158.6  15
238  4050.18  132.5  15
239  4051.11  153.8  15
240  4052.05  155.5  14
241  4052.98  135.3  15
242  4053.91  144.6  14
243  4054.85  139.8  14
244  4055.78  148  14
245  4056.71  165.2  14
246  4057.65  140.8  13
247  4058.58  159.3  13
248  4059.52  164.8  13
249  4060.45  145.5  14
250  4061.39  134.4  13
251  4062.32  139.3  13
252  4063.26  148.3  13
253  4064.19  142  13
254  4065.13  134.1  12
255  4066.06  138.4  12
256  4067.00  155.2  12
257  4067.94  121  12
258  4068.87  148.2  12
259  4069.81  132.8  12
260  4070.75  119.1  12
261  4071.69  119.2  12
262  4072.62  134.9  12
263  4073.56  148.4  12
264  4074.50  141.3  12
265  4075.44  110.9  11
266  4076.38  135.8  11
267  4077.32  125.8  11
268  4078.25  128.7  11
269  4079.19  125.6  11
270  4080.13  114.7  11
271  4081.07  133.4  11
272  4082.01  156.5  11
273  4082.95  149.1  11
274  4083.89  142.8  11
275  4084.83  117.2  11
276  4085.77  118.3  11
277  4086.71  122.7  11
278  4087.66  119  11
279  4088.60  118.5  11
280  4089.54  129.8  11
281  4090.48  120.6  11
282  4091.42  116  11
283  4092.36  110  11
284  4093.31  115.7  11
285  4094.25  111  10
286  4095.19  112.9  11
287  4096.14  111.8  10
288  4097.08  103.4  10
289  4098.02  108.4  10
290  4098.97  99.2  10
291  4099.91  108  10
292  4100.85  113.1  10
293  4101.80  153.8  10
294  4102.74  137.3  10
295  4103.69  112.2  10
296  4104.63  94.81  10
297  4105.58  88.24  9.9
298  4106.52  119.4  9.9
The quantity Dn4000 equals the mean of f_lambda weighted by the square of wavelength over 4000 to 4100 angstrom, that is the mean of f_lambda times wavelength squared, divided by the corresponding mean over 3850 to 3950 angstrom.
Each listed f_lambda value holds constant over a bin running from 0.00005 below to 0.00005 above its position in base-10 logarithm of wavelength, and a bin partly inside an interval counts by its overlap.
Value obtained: 1.27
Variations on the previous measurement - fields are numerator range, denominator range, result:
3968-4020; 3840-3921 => 1.16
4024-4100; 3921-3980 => 1.31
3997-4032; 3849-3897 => 1.29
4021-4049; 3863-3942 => 1.30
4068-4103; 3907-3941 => 1.17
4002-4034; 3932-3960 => 1.24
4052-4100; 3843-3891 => 1.24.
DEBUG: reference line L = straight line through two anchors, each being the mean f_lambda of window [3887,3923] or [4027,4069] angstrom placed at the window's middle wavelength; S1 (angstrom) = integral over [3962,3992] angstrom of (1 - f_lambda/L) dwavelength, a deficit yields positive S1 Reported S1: 4.8 angstrom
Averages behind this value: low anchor 117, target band 109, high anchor 143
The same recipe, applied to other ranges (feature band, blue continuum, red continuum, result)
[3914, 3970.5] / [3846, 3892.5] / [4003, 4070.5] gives 6.81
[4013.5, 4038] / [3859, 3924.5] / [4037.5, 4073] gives 0.32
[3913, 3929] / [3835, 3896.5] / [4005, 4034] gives -0.30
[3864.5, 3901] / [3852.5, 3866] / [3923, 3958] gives 2.10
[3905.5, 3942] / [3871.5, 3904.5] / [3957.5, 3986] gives -2.68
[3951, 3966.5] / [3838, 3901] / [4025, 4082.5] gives 1.55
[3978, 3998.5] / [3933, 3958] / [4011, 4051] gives -0.15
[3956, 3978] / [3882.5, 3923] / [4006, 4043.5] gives 5.10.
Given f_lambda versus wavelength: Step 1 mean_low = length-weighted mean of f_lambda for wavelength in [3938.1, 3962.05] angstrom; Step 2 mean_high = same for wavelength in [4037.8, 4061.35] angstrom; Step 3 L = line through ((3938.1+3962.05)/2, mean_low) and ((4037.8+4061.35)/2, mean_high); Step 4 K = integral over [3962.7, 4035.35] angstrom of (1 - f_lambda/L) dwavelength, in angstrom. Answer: 5.06 angstrom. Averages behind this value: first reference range 124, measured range 126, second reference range 147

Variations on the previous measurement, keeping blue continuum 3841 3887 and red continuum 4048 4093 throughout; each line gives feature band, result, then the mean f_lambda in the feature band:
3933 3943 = 1.67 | 103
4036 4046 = -0.90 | 146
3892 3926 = 0.67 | 118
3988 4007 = -1.03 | 136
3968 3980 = 2.94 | 96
